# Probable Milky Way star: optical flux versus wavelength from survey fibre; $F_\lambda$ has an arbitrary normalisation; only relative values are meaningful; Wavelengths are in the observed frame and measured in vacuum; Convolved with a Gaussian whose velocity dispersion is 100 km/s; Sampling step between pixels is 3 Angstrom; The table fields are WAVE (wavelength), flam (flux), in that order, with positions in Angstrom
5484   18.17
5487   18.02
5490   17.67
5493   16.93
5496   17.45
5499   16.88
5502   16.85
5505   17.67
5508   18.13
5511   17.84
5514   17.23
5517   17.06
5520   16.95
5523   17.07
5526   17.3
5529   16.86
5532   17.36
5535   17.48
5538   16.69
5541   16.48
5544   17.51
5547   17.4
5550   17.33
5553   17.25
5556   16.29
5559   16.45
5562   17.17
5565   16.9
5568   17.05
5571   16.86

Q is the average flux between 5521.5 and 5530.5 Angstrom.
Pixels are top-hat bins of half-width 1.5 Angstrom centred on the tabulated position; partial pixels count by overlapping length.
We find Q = 17.1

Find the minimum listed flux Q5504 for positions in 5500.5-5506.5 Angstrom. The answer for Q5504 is 16.85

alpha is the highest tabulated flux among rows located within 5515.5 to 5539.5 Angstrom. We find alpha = 17.48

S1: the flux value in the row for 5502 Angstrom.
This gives 16.85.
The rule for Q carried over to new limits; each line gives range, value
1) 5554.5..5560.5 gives 16.4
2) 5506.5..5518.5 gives 17.6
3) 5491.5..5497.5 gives 17.2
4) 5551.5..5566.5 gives 16.8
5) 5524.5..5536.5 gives 17.2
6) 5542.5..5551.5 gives 17.4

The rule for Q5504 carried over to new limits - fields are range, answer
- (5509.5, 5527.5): 16.95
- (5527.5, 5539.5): 16.69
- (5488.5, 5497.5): 16.93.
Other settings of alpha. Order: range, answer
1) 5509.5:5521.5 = 17.84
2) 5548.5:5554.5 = 17.33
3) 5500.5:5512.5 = 18.13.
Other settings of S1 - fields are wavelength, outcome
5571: 16.86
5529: 16.86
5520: 16.95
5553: 17.25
